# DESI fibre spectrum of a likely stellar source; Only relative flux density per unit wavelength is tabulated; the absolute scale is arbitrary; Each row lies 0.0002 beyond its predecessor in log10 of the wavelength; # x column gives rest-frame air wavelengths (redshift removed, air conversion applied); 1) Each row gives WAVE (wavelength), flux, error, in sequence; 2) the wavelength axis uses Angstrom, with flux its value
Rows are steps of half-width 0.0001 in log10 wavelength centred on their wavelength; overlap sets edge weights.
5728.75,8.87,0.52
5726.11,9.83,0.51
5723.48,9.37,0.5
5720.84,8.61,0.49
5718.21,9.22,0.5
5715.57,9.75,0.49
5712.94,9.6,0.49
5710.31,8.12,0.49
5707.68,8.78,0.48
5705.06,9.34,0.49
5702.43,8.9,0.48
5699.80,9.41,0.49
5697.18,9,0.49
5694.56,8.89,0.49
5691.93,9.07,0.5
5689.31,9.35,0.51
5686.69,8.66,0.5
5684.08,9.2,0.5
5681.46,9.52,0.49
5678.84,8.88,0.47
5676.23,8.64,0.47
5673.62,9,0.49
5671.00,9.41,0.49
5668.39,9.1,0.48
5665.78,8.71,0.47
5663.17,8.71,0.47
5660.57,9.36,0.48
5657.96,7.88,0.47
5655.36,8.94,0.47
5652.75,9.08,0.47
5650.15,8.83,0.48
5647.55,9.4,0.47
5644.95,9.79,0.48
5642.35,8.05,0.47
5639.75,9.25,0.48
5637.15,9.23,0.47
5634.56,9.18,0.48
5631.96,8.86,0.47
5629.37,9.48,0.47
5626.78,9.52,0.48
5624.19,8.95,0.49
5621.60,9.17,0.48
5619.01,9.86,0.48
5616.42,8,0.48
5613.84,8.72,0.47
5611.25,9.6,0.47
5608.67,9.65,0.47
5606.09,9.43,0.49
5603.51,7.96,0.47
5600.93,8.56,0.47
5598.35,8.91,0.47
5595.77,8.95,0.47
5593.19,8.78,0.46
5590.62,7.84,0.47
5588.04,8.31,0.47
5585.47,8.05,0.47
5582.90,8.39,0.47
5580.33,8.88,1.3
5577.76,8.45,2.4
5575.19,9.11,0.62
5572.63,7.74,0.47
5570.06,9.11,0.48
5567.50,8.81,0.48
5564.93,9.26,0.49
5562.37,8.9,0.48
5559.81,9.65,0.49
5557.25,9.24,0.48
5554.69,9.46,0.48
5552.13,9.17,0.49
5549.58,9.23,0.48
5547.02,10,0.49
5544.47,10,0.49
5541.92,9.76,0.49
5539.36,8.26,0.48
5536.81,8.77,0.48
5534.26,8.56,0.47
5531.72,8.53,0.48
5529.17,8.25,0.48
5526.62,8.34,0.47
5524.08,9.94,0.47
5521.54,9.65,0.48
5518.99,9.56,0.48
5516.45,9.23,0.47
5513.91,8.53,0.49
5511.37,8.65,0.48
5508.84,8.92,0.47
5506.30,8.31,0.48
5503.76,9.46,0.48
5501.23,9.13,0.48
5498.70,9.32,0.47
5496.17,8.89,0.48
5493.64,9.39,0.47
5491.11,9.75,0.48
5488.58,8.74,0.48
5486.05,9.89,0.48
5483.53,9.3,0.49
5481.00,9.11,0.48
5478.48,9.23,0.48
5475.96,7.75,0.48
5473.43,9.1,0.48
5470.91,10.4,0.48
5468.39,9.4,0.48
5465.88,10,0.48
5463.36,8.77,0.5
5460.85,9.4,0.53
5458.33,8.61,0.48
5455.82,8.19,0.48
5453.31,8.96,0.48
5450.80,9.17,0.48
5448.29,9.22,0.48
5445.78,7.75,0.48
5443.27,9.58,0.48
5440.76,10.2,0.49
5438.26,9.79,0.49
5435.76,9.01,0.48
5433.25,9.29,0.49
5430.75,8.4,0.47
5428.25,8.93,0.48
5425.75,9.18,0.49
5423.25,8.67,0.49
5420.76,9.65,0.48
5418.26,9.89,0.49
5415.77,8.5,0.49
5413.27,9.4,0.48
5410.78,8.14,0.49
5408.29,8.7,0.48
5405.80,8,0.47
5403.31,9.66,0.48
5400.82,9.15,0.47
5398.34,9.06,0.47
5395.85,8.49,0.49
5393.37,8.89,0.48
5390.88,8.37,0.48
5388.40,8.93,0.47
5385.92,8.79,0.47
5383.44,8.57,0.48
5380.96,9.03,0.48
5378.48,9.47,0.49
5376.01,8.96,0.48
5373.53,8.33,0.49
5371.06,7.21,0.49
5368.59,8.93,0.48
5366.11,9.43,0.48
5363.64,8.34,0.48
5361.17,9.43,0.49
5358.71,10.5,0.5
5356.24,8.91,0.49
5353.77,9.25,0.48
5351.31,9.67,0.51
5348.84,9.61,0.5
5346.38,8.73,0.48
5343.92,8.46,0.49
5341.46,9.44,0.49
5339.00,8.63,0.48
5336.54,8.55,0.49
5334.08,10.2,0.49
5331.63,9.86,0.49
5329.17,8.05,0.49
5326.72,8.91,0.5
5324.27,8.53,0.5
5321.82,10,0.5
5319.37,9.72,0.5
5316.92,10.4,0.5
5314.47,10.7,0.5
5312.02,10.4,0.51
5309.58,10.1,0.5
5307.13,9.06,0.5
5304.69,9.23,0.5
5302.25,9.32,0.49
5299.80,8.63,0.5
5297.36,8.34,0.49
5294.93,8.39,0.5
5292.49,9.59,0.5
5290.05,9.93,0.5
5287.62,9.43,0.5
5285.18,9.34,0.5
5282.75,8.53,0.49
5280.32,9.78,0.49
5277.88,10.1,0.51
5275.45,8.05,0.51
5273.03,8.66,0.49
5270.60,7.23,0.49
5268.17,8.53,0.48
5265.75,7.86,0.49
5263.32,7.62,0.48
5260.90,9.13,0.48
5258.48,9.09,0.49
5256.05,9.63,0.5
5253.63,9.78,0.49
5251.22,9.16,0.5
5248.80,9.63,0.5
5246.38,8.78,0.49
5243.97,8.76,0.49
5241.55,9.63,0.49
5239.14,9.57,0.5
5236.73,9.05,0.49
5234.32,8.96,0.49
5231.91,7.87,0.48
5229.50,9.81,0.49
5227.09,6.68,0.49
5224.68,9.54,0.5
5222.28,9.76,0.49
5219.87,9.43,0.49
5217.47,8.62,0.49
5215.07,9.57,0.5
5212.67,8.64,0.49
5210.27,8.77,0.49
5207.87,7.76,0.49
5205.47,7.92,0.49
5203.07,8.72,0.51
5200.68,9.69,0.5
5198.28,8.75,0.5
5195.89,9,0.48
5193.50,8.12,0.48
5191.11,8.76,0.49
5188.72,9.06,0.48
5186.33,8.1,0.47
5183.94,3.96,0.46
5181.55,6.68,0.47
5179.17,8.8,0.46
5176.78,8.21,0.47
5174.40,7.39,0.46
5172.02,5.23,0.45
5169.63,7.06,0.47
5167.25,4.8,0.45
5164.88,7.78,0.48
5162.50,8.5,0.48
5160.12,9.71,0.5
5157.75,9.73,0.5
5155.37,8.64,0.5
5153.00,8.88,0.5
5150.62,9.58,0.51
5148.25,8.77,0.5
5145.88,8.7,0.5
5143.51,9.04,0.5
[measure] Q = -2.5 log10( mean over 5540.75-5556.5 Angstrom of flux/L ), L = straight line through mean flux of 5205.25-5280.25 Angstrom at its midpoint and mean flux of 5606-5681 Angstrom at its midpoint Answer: -0.07 mag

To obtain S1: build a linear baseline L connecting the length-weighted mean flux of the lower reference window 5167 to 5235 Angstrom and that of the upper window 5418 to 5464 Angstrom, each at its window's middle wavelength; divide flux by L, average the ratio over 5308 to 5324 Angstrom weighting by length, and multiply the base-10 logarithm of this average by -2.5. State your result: -0.17 mag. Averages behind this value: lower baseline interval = 8.17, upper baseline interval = 9.07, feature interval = 10.1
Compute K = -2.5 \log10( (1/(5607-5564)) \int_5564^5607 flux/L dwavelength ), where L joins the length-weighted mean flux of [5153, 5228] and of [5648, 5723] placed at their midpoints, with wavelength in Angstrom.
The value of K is 0.03 mag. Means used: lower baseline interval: 8.19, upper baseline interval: 9.01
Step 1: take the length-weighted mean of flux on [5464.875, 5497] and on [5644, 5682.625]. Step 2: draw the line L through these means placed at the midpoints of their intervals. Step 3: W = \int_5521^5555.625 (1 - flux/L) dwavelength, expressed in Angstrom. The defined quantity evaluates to 0.33 Angstrom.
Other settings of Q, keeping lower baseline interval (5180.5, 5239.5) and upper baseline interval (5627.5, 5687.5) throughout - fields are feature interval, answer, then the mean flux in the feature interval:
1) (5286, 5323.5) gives -0.11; 9.53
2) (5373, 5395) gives -0.02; 8.82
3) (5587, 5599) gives 0.05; 8.54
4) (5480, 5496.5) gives -0.06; 9.32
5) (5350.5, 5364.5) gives -0.08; 9.37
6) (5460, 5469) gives -0.07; 9.4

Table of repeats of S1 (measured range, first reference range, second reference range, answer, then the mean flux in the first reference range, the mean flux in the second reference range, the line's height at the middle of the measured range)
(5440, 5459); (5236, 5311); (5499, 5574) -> 0.01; 9.03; 9.05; 9.05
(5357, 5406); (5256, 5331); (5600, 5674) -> 0.02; 9.1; 9.03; 9.08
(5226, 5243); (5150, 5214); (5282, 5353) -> -0.03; 8.07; 9.31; 8.55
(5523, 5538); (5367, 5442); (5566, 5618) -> 0.00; 8.92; 8.67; 8.75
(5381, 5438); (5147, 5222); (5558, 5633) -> -0.04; 8.23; 8.86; 8.58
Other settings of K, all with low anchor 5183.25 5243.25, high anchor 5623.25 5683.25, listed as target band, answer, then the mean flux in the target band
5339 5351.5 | -0.04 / 9.09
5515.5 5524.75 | -0.08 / 9.58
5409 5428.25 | -0.02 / 9.04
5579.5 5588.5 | 0.07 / 8.4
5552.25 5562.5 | -0.05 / 9.34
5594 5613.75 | 0.00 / 8.98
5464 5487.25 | -0.05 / 9.34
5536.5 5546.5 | -0.04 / 9.3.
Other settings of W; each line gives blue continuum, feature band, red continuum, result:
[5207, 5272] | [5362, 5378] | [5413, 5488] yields 0.8 Angstrom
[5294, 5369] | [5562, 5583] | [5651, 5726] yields 0.8 Angstrom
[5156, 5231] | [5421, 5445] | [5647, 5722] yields -1.7 Angstrom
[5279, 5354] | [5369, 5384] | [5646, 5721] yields 1.1 Angstrom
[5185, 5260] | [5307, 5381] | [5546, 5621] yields -2.9 Angstrom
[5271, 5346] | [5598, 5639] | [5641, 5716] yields -0.1 Angstrom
